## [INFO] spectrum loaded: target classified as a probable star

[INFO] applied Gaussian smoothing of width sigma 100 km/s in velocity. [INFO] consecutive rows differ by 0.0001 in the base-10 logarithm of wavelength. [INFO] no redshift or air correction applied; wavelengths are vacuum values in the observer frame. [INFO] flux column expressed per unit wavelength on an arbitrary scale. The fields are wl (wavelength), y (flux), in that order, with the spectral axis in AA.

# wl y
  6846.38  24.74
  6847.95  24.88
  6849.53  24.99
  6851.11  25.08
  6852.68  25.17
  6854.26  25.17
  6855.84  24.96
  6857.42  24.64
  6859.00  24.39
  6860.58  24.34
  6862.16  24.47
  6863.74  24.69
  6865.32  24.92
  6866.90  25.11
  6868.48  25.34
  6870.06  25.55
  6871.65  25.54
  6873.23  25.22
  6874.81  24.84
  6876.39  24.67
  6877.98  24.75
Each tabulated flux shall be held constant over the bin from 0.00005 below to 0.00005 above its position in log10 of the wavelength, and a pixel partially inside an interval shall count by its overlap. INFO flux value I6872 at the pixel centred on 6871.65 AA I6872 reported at 25.54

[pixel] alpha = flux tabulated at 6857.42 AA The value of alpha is 24.64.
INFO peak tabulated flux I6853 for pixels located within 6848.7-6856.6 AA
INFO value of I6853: 25.17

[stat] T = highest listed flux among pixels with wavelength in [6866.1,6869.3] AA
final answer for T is 25.34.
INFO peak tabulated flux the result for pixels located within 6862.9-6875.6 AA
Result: 25.55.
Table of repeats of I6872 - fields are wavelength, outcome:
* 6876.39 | 24.67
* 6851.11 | 25.08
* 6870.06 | 25.55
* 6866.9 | 25.11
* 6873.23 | 25.22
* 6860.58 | 24.34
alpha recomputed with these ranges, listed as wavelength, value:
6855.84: 24.96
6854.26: 25.17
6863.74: 24.69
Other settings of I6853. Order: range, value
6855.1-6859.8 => 24.96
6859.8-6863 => 24.47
